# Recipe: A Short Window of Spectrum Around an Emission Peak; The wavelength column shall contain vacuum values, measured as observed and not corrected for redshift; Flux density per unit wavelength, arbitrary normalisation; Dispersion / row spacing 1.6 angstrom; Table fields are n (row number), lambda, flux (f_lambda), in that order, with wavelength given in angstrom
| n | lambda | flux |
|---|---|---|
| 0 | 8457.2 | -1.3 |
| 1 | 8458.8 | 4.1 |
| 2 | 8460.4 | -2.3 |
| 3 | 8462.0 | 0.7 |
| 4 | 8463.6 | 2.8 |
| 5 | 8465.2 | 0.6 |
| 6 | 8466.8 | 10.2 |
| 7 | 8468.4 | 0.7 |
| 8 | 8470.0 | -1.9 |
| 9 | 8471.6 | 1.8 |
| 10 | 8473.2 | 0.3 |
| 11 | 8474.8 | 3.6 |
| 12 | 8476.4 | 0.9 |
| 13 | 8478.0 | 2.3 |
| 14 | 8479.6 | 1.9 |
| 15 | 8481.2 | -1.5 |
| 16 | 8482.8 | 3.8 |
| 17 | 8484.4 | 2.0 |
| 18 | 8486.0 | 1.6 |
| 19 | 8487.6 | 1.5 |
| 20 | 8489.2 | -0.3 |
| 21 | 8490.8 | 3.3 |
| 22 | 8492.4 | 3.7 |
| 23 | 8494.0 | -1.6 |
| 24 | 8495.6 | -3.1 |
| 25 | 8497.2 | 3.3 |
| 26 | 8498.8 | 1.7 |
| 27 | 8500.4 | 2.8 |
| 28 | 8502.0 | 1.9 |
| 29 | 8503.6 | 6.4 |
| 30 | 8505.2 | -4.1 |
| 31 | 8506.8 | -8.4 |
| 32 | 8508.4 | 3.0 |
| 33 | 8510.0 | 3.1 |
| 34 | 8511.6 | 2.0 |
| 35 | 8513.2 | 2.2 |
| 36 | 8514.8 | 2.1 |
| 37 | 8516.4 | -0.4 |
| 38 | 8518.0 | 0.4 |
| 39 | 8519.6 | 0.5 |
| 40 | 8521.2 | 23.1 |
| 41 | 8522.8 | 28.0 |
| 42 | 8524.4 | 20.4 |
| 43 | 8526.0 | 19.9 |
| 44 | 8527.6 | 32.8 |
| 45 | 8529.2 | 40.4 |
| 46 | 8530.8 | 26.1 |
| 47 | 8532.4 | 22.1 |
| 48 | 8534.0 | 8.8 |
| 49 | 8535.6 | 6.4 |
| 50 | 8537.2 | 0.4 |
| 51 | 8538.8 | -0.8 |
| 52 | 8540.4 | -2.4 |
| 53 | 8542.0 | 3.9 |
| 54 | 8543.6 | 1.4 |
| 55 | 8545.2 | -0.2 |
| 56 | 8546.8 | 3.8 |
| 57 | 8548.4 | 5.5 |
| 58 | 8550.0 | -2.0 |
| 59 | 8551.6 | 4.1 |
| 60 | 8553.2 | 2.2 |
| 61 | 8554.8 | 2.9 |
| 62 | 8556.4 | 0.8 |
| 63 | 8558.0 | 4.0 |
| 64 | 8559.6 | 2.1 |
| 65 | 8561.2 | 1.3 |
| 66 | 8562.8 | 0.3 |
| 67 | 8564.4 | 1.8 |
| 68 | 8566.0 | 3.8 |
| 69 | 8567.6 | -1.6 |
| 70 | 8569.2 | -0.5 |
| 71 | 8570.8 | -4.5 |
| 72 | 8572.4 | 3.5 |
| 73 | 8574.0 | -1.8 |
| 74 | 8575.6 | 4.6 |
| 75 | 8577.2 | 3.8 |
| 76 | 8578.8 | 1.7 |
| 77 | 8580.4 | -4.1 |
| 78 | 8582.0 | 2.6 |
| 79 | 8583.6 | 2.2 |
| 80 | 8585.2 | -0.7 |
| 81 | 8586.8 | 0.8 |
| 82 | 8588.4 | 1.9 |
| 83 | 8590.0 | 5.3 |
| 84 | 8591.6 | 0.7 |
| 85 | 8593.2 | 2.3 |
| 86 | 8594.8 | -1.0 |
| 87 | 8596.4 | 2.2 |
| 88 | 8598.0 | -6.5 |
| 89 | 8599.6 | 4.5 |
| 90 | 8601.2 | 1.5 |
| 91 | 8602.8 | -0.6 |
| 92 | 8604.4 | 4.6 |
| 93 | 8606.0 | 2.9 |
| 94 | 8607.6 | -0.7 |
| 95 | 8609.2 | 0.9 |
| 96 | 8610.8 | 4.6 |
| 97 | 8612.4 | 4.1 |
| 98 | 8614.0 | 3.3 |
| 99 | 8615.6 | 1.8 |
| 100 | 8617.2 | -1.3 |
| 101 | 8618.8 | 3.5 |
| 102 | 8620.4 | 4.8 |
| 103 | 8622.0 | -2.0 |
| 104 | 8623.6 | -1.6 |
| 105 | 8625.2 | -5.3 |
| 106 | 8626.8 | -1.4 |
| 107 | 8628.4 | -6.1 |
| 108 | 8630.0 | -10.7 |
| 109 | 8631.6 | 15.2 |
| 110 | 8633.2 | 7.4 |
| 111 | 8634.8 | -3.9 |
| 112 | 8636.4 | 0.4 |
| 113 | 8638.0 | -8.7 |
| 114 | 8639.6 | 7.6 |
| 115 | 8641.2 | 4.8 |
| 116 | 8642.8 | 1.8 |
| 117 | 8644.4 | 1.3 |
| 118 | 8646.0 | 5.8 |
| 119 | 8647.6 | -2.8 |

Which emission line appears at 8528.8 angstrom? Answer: [O II] 3727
